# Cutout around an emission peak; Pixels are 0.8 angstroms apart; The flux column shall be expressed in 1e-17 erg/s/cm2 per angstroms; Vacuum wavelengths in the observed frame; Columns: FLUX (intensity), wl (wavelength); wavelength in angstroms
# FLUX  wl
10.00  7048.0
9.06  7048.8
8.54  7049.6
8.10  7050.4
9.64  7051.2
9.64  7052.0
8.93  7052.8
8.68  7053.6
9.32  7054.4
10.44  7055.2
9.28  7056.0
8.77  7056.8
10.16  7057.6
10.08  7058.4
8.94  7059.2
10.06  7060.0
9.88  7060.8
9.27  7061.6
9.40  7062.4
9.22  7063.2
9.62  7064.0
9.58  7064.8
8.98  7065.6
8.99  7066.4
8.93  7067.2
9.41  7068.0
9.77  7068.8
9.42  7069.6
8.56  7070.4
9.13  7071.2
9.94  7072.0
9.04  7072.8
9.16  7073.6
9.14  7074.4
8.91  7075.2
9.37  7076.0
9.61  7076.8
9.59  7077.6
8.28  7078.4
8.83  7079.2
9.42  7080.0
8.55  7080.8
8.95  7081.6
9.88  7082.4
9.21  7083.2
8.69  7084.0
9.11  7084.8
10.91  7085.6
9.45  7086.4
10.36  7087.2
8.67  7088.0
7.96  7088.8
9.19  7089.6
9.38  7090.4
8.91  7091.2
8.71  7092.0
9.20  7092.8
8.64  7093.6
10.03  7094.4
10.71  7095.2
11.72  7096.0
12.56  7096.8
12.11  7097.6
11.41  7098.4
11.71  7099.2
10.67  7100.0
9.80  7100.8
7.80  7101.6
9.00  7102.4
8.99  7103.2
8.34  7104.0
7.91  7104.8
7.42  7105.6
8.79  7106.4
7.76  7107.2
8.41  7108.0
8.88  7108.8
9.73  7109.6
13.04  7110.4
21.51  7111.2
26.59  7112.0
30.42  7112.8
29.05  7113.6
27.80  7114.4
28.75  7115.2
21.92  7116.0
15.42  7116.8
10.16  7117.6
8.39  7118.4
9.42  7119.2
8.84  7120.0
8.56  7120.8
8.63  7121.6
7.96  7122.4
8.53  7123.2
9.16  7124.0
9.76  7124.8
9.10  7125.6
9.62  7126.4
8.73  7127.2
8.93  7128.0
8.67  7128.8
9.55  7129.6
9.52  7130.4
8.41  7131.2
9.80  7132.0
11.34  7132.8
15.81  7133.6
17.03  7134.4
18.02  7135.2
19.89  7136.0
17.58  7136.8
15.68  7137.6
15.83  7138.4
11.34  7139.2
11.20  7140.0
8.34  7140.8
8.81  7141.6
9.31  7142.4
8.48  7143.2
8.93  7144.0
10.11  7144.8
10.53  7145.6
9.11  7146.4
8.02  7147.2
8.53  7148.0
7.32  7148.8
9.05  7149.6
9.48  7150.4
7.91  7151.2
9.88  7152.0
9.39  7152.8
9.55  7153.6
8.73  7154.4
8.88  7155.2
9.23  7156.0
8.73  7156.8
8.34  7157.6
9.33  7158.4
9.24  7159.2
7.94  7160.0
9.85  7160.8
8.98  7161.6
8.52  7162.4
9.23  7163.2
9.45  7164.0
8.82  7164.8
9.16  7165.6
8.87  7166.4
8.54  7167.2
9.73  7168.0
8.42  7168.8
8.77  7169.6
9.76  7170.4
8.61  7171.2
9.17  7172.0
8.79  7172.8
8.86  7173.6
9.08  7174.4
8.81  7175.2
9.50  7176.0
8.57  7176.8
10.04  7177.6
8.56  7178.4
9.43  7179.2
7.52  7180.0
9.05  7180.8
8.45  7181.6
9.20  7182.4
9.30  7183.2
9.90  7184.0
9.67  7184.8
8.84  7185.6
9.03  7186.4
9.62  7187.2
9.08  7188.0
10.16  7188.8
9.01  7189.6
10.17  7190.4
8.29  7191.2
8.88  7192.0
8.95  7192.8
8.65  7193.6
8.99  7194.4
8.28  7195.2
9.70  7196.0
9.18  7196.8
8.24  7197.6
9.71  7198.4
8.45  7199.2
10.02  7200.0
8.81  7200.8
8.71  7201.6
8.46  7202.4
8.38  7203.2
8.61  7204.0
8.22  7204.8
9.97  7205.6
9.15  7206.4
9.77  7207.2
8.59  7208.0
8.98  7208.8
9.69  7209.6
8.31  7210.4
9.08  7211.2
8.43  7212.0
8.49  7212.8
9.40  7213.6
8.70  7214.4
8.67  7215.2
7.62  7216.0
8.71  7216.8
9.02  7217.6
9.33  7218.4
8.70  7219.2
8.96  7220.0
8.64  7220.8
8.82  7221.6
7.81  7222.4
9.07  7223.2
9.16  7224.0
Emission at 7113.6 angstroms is H-alpha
